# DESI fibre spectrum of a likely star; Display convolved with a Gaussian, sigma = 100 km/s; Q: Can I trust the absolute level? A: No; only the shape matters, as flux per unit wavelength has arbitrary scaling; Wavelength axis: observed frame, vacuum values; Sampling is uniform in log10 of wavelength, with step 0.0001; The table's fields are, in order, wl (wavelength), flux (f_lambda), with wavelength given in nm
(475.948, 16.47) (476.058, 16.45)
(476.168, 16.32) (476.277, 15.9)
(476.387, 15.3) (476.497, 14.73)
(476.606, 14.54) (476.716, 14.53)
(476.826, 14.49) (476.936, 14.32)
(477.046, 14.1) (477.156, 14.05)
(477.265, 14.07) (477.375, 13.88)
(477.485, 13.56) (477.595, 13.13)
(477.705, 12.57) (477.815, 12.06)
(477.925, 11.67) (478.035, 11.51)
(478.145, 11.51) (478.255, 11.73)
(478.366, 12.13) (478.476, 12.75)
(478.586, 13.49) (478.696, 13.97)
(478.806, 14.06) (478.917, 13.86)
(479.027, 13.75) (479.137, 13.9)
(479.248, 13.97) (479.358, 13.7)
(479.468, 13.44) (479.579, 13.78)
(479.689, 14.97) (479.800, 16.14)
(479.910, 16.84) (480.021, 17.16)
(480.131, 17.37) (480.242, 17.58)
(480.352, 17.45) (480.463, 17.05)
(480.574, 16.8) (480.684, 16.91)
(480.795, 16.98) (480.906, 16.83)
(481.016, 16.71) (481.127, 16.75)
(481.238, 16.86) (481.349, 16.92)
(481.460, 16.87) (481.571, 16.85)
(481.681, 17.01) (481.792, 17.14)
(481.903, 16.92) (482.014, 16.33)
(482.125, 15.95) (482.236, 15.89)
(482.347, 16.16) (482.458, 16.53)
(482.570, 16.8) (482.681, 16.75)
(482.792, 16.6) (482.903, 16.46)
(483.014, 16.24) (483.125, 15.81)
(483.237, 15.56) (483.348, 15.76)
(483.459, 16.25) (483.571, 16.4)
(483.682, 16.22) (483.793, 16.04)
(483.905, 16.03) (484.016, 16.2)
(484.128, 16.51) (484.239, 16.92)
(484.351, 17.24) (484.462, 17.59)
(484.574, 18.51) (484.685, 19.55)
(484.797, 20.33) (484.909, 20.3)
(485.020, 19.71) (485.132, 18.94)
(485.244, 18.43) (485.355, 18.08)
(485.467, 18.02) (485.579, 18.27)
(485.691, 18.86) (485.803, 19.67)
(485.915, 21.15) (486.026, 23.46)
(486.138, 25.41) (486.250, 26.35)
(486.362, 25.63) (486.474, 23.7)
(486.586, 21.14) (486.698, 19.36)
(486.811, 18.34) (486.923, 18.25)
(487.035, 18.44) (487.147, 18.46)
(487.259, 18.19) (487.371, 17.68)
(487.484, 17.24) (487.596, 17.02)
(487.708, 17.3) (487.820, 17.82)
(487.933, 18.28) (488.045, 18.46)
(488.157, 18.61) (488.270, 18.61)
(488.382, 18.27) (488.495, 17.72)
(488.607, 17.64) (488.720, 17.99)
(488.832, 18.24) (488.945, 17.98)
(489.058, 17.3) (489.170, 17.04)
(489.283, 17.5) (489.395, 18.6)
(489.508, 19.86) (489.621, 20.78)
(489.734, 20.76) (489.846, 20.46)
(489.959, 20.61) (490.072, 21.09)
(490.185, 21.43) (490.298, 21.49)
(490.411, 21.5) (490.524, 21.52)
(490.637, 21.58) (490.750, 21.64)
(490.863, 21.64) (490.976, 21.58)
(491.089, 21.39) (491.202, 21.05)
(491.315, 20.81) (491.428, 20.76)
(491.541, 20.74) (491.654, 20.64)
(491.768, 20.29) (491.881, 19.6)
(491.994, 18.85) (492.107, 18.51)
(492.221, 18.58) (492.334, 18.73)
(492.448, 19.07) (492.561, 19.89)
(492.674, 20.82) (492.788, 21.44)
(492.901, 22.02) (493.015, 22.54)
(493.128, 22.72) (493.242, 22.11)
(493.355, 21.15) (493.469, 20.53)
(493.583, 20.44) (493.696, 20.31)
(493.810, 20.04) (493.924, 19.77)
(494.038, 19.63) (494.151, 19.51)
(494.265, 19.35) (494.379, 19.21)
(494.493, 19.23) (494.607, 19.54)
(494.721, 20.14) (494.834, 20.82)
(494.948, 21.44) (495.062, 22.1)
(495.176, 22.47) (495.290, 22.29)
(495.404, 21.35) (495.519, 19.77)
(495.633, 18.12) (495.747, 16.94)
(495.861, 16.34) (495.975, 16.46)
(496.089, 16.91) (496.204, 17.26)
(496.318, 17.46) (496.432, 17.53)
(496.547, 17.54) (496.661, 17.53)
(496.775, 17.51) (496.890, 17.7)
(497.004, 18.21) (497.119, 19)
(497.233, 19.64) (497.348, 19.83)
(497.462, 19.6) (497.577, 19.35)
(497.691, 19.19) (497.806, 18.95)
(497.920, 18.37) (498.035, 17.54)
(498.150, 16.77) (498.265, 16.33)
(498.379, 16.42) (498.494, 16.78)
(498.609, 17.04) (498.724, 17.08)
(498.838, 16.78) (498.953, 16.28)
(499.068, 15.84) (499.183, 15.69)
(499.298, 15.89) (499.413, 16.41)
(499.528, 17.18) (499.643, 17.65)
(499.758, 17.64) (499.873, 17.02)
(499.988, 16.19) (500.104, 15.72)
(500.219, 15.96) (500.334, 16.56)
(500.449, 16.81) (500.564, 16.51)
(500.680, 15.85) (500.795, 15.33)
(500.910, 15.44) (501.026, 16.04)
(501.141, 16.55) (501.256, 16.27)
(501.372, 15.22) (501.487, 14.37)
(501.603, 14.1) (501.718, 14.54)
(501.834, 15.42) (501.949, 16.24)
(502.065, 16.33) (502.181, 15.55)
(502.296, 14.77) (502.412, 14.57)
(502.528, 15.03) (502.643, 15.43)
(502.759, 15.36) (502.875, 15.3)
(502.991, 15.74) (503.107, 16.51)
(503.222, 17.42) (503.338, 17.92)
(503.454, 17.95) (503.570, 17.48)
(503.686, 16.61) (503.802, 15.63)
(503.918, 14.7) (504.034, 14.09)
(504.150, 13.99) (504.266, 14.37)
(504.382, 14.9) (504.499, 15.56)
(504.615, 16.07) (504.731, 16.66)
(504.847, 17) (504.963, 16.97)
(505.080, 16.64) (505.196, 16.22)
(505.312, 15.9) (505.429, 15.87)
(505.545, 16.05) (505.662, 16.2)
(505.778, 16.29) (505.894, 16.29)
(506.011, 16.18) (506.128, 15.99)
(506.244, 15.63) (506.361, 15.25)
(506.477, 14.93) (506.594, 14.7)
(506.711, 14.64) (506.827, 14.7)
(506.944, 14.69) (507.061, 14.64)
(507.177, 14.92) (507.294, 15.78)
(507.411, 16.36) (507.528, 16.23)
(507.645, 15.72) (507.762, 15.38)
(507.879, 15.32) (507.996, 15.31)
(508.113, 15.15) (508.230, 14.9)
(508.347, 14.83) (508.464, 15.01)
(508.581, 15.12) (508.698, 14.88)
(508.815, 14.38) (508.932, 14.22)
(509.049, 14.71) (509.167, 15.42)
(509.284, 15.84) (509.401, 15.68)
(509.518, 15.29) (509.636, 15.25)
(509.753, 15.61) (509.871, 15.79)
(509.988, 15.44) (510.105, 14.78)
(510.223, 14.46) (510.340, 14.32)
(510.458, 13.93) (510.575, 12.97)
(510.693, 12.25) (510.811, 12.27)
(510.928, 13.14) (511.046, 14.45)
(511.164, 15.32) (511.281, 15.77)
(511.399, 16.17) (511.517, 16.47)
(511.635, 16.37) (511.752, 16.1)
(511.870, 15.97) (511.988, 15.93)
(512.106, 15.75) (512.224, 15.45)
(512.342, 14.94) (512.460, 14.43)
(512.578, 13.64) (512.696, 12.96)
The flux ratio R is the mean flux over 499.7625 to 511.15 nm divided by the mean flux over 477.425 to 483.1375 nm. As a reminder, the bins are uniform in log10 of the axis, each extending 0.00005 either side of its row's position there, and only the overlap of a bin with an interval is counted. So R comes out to 1.01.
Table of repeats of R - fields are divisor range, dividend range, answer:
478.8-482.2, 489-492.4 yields 1.26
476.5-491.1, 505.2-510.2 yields 0.89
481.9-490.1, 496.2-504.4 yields 0.90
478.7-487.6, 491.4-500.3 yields 1.08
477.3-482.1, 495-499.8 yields 1.20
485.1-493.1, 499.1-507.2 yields 0.80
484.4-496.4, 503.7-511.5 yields 0.77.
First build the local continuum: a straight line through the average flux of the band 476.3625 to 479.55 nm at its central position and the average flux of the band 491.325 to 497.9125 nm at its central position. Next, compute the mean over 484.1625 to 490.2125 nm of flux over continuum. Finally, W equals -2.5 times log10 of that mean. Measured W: -0.15 mag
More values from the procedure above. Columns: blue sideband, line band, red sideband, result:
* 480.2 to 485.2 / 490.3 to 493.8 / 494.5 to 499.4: -0.16 mag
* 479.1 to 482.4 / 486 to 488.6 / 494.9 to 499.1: -0.15 mag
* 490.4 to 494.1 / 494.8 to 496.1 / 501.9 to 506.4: -0.01 mag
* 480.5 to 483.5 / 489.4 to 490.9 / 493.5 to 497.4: -0.16 mag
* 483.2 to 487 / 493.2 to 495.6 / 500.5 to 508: -0.18 mag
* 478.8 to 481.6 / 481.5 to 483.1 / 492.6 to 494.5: 0.01 mag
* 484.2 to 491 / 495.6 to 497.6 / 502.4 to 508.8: -0.02 mag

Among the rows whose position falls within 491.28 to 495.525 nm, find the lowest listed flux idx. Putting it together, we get 18.51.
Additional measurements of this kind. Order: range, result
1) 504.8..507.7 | 14.64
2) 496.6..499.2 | 15.69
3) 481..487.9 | 15.56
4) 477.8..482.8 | 11.51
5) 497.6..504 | 14.1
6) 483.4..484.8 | 16.03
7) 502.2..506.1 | 13.99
